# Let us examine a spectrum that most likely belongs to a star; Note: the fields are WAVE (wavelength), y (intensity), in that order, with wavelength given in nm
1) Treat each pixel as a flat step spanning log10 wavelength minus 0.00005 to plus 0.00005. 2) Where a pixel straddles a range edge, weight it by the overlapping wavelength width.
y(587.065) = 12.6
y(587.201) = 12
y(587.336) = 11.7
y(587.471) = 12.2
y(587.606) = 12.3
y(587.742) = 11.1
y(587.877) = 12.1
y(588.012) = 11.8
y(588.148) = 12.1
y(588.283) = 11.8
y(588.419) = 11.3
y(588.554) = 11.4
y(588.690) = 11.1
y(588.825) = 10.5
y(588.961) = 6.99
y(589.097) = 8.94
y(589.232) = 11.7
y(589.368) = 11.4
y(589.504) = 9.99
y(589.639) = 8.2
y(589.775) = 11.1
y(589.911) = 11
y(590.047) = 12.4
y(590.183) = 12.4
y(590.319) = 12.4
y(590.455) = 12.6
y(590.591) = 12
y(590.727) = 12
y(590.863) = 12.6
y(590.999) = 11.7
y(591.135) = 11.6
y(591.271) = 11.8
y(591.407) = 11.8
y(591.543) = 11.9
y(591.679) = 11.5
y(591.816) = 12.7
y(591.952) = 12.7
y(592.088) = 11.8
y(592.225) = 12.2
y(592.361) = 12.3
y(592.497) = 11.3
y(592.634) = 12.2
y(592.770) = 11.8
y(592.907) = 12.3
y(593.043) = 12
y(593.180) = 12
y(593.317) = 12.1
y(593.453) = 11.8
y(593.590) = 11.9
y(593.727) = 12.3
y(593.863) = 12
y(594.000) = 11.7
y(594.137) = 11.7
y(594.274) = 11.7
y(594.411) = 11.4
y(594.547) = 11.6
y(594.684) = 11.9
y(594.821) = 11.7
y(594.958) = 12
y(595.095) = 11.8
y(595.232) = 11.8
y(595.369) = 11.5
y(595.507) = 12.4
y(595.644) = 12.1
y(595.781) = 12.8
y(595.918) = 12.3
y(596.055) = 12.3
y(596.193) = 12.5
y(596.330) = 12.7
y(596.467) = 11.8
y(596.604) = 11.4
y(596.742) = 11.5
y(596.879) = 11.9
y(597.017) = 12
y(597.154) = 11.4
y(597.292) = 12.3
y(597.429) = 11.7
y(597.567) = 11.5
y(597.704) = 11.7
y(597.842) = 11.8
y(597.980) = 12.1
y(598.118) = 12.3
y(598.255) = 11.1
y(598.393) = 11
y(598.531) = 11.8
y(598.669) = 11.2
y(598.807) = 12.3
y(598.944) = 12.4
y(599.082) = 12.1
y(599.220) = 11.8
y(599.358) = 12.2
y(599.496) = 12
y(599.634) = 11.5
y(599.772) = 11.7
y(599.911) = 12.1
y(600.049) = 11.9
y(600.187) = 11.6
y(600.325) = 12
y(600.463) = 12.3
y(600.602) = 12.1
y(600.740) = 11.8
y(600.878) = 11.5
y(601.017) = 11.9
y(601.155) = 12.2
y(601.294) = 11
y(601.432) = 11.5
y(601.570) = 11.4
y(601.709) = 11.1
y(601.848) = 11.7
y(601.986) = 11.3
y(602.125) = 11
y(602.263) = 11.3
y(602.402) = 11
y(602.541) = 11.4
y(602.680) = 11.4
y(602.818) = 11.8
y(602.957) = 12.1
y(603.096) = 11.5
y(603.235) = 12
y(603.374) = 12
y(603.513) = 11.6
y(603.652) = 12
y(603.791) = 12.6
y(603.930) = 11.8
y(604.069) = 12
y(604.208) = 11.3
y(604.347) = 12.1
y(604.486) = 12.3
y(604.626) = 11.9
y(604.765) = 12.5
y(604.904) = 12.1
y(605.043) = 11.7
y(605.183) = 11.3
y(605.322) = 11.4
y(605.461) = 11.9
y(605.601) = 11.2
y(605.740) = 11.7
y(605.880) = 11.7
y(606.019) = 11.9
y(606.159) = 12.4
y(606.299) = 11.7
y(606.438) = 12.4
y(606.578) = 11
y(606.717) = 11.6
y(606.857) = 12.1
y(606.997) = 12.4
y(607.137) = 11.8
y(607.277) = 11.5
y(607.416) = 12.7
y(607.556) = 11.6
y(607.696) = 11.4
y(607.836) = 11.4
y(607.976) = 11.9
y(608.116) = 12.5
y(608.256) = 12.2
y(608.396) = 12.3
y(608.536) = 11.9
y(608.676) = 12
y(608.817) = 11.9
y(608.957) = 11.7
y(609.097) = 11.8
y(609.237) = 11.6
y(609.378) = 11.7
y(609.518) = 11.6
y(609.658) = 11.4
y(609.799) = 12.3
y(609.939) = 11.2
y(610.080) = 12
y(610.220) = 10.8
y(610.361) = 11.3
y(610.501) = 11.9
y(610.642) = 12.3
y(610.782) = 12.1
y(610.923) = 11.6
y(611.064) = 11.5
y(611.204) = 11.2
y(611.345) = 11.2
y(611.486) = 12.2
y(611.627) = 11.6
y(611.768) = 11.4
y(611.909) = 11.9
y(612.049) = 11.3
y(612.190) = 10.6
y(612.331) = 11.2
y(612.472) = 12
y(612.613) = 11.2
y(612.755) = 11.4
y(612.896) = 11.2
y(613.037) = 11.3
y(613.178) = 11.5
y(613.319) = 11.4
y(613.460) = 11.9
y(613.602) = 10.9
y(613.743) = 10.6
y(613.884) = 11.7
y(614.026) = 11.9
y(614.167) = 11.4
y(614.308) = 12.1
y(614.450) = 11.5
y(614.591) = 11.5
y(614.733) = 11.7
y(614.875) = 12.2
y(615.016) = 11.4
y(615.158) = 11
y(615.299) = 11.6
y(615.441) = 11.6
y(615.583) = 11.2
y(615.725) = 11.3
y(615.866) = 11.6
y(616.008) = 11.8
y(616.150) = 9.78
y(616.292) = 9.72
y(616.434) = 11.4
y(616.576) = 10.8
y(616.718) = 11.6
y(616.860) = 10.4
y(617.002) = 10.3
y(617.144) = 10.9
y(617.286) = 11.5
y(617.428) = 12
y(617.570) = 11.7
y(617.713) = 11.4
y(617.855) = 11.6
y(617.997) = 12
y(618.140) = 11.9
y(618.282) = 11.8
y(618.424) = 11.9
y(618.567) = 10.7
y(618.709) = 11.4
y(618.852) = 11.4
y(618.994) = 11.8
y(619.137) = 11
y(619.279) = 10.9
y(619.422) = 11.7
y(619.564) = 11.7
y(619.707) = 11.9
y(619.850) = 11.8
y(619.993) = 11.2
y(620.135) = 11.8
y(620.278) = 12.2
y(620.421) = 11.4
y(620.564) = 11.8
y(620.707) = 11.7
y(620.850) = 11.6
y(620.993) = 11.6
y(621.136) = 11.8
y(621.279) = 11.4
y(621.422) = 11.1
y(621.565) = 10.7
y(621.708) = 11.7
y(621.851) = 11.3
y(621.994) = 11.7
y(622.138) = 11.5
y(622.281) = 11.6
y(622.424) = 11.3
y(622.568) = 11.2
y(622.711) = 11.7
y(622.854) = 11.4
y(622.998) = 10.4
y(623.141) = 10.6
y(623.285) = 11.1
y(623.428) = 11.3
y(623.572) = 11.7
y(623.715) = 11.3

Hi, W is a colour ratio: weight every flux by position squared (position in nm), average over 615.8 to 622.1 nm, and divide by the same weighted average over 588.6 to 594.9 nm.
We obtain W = 1.08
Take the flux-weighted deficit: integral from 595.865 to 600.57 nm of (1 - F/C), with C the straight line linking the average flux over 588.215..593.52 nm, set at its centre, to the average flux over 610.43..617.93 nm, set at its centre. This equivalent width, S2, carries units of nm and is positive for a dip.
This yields -0.17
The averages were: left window 11.5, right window 11.4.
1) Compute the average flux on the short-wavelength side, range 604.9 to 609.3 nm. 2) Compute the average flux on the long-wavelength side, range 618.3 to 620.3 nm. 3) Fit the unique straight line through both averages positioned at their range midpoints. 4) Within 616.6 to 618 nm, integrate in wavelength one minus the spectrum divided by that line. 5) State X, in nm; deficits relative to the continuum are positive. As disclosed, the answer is 0.03 nm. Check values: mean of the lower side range 11.8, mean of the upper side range 11.5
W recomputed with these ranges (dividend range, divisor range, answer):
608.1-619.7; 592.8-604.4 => 1.02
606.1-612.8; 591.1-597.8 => 1.03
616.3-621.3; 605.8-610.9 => 1.00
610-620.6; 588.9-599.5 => 1.04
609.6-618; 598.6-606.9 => 1.01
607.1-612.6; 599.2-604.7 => 1.02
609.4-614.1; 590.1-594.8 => 1.02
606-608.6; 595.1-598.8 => 1.04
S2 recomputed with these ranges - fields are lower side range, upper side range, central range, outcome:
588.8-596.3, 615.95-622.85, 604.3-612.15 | -0.173 nm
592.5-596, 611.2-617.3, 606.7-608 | -0.036 nm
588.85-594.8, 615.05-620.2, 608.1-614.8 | -0.119 nm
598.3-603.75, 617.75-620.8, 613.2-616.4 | 0.074 nm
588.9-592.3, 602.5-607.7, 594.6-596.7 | -0.087 nm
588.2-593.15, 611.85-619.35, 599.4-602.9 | -0.059 nm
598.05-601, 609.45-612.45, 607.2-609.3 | -0.048 nm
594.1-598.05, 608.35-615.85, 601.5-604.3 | 0.034 nm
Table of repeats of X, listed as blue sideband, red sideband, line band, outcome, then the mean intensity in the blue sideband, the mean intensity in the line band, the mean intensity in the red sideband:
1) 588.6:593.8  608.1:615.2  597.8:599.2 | -0.029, 11.6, 11.8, 11.6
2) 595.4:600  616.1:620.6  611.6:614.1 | 0.027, 11.9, 11.4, 11.4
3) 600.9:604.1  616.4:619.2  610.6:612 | -0.024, 11.6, 11.7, 11.4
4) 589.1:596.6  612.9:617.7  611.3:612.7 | -0.009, 11.8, 11.5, 11.3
